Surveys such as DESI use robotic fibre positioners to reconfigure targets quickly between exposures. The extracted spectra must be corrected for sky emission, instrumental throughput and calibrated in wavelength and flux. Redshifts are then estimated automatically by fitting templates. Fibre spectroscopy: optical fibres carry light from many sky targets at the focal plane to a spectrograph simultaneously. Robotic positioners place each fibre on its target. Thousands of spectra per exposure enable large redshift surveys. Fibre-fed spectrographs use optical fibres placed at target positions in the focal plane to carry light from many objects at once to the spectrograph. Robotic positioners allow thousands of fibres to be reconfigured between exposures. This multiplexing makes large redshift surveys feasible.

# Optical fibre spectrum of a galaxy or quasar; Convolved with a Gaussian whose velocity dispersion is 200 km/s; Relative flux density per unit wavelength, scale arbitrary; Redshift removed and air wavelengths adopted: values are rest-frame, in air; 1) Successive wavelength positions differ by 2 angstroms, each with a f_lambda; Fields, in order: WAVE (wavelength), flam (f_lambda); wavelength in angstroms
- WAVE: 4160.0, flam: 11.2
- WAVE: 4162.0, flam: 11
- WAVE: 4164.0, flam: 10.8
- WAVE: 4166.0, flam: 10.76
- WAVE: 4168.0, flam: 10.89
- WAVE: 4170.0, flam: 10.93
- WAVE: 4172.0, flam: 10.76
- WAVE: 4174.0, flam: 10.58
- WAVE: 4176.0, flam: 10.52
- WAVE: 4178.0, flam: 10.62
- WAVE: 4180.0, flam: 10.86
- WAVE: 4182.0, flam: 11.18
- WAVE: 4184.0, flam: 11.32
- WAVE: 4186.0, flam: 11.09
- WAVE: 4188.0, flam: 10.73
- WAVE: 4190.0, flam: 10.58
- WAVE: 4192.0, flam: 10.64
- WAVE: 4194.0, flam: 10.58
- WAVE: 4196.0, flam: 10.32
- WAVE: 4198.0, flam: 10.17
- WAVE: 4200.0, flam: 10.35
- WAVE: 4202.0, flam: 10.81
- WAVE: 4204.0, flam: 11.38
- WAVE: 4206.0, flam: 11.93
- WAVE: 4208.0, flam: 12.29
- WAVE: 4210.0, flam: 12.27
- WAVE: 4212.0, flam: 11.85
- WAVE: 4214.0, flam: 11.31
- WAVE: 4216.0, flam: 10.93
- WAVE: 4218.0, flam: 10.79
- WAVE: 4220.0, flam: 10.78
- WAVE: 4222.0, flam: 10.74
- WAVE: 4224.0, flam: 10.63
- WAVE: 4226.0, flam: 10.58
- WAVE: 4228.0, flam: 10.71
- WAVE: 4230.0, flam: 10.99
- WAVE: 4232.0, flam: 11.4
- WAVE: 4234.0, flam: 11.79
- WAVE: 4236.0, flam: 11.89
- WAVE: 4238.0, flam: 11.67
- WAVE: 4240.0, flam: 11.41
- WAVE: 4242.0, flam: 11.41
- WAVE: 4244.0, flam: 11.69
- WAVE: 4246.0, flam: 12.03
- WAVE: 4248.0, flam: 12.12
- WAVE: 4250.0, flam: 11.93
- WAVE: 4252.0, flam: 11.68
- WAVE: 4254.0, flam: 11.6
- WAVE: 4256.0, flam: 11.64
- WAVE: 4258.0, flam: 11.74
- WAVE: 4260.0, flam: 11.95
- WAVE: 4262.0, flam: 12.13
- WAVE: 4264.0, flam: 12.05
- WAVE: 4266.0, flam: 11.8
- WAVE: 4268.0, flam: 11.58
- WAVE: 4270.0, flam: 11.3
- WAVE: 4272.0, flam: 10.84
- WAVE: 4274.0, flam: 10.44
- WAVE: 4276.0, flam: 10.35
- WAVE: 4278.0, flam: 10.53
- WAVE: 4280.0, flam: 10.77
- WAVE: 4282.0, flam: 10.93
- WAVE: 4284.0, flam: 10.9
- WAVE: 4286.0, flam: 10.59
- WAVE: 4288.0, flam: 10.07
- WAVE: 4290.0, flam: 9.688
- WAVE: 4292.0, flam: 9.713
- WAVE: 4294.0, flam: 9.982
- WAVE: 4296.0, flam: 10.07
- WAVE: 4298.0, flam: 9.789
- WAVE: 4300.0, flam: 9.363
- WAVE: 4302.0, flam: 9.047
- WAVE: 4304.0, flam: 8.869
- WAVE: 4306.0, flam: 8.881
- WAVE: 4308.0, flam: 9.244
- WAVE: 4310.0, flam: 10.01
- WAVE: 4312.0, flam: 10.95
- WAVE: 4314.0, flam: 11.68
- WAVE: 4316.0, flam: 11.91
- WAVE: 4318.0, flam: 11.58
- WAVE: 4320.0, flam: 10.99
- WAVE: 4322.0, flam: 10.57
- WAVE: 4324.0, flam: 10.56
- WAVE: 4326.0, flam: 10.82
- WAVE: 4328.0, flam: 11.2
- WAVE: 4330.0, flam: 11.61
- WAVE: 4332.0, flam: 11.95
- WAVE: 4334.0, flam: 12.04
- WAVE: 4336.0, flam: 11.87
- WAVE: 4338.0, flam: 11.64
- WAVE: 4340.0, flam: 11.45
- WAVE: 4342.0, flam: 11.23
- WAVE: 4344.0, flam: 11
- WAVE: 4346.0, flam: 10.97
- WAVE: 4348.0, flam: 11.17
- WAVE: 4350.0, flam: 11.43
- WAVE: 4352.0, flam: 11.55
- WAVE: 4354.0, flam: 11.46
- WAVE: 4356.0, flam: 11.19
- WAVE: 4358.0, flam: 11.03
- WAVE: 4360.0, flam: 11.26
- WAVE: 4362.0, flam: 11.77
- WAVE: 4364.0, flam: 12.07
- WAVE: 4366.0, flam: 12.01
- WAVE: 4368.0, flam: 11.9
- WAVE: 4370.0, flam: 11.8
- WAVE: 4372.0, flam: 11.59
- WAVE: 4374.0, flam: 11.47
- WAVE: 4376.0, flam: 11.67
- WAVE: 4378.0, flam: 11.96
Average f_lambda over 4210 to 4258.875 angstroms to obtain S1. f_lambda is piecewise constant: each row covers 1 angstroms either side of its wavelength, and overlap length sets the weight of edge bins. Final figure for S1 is 11.4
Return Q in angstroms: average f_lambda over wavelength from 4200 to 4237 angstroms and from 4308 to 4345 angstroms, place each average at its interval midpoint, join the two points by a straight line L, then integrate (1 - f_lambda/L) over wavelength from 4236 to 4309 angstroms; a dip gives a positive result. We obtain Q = 2.6 angstroms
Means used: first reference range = 11.3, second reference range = 11.2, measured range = 10.8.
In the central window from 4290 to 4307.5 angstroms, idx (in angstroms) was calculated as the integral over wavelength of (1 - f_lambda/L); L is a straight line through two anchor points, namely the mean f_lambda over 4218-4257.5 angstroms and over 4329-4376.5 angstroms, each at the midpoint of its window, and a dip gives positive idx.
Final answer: 3.1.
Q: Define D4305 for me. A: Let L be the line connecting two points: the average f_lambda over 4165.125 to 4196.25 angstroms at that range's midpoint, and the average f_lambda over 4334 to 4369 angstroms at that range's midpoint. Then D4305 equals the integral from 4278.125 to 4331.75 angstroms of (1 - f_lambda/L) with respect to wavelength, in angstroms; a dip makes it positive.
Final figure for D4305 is 4.3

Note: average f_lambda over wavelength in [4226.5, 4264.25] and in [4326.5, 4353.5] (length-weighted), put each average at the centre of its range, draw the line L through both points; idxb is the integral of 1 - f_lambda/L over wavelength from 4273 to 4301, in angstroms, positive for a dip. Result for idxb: 3.2 angstroms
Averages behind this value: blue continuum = 11.7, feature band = 10.2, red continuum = 11.5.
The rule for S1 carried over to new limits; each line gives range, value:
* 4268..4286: 10.8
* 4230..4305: 11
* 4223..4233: 10.9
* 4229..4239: 11.5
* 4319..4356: 11.3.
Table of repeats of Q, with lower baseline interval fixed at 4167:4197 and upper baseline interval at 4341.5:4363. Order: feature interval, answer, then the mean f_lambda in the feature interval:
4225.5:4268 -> -2.6 angstroms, 11.6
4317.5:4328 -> 0.3 angstroms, 10.9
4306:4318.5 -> 0.5 angstroms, 10.7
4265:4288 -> 0.4 angstroms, 10.9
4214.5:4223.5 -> 0.0 angstroms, 10.8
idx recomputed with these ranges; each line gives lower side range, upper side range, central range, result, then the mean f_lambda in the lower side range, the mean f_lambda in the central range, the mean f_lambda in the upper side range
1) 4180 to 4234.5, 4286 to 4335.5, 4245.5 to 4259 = -1.29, 11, 11.8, 10.5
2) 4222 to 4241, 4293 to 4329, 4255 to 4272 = -1.37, 11.2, 11.7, 10.3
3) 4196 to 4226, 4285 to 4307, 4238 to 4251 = -1.51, 11.1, 11.8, 9.64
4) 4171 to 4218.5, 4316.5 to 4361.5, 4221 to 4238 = -0.08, 11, 11.1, 11.3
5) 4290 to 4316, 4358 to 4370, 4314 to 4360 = -1.84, 9.88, 11.3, 11.7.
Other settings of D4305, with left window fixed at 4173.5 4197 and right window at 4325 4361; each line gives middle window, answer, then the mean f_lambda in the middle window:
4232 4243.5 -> -0.68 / 11.6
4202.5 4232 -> -0.93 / 11.2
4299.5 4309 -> 1.83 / 9.07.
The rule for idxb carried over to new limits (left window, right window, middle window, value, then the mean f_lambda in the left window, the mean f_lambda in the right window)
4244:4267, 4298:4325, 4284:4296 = 0.9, 11.9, 10.3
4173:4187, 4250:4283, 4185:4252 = -0.7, 10.9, 11.4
